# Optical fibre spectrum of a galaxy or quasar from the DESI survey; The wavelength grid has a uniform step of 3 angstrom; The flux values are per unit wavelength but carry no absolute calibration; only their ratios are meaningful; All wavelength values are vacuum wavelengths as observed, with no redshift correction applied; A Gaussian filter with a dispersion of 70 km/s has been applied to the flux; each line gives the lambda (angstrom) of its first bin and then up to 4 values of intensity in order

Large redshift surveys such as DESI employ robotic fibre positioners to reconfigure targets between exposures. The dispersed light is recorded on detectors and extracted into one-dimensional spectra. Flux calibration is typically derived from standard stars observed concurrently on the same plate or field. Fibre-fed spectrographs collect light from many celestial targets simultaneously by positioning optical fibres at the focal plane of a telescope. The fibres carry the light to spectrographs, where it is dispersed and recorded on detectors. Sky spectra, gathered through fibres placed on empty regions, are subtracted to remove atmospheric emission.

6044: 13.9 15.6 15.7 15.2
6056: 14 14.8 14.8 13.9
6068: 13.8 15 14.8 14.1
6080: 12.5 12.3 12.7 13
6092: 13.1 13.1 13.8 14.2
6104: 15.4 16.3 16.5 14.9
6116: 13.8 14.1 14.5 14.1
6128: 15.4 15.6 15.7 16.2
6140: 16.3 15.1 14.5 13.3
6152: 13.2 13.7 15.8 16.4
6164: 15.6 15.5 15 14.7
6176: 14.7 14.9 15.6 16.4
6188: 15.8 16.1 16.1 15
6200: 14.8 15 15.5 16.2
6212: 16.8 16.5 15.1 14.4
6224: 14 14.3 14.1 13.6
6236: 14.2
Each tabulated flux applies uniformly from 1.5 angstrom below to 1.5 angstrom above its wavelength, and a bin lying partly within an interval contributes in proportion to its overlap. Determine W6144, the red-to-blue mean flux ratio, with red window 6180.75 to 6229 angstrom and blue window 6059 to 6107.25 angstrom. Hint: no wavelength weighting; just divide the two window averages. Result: 1.11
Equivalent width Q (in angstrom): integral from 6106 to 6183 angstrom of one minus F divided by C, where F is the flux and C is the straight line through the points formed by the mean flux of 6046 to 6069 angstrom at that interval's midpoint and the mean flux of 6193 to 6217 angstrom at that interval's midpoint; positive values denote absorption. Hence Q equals 1.3 angstrom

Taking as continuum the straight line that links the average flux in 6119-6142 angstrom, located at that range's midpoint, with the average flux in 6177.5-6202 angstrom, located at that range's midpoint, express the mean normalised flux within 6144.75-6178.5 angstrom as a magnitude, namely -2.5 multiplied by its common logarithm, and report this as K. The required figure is 0.049 mag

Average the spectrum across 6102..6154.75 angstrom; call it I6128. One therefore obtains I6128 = 15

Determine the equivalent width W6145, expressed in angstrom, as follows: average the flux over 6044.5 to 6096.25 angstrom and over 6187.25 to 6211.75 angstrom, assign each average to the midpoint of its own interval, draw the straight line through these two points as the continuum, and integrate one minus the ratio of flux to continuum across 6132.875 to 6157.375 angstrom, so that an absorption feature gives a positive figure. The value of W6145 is 0.3 angstrom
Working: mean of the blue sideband 14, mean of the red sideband 15.6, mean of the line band 14.8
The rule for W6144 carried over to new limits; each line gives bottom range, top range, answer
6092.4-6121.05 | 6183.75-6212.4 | 1.08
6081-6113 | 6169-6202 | 1.09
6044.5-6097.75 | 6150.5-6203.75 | 1.09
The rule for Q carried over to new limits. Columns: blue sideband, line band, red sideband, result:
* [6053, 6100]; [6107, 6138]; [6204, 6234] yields -2.0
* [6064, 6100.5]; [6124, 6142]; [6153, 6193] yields -1.3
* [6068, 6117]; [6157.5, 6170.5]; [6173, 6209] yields -0.5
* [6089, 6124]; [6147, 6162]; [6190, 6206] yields 0.5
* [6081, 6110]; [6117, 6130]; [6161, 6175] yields -0.1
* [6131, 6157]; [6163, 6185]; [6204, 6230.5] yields -0.3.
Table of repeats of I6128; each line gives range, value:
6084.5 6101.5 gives 13.3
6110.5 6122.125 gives 14.5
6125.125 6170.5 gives 15.1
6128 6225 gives 15.3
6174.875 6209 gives 15.5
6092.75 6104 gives 13.9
